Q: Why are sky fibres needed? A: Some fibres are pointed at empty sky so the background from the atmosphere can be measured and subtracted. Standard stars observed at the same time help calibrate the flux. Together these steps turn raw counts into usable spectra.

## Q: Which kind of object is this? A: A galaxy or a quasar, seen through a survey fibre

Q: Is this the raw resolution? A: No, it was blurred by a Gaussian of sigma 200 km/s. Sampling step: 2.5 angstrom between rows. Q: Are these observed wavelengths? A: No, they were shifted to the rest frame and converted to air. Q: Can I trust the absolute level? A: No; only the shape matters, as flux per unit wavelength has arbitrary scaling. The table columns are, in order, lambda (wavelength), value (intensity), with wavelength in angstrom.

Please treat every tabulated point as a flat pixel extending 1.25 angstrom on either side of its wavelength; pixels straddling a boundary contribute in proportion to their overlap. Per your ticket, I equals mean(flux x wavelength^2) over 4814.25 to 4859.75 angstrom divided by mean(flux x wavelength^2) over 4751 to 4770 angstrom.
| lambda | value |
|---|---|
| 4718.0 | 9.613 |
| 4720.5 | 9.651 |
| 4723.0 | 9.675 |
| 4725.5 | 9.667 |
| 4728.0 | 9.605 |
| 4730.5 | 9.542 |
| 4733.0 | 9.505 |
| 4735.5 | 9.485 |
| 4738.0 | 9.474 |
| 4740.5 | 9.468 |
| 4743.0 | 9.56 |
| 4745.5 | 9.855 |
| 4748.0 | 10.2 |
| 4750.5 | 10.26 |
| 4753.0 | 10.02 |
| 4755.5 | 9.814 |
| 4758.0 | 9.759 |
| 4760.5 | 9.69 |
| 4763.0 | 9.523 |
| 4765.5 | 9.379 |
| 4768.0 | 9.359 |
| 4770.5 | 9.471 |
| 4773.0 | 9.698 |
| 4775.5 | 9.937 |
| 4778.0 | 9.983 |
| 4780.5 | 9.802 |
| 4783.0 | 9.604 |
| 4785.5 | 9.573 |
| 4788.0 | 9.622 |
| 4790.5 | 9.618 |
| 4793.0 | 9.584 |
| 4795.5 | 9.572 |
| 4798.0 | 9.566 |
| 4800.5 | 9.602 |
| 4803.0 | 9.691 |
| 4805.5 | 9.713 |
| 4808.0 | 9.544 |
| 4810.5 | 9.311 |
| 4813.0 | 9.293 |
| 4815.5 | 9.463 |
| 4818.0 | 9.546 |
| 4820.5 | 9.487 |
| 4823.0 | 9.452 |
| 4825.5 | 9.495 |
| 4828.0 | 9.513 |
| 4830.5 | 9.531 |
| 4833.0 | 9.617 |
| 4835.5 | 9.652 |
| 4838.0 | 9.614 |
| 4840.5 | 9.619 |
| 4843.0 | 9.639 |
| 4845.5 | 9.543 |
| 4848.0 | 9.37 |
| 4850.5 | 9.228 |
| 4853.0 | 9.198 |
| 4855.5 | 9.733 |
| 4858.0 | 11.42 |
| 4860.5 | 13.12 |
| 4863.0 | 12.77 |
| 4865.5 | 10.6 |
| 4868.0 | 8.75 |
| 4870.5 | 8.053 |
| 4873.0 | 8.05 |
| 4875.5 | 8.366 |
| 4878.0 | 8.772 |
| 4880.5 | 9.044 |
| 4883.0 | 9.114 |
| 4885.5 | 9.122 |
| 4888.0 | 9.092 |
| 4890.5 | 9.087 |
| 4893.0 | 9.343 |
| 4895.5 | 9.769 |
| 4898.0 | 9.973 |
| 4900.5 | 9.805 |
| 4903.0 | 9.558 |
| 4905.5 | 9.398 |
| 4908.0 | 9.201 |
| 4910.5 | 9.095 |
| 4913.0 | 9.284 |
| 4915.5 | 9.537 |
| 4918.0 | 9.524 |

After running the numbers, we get 1.0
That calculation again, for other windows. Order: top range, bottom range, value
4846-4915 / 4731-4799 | 1.04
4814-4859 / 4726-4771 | 1.03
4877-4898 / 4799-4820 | 1.00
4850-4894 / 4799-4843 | 1.03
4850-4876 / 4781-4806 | 1.07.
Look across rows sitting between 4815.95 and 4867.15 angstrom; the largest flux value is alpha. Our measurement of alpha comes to 13.12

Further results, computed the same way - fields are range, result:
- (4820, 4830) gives 9.513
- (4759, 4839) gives 9.983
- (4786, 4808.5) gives 9.713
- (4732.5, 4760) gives 10.26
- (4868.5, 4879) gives 8.772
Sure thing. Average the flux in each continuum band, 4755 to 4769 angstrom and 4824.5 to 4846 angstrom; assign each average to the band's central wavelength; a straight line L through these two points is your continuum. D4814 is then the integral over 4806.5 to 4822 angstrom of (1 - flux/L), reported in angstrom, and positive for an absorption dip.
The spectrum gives 0.2 angstrom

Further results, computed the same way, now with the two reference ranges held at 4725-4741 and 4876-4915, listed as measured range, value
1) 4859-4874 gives -1.5 angstrom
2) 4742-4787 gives -1.2 angstrom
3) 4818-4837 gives -0.3 angstrom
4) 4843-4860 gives -1.0 angstrom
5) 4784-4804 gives -0.3 angstrom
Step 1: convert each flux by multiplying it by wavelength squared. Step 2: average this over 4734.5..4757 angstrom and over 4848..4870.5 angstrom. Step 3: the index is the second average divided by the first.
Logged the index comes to 1.1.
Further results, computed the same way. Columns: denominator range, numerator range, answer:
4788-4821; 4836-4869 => 1.09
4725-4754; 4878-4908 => 1.03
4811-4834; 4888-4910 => 1.03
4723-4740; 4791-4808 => 1.04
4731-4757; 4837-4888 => 1.04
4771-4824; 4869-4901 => 0.97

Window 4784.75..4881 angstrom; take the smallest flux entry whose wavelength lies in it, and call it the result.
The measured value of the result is 8.05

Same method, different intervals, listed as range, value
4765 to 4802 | 9.359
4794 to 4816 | 9.293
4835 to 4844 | 9.614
